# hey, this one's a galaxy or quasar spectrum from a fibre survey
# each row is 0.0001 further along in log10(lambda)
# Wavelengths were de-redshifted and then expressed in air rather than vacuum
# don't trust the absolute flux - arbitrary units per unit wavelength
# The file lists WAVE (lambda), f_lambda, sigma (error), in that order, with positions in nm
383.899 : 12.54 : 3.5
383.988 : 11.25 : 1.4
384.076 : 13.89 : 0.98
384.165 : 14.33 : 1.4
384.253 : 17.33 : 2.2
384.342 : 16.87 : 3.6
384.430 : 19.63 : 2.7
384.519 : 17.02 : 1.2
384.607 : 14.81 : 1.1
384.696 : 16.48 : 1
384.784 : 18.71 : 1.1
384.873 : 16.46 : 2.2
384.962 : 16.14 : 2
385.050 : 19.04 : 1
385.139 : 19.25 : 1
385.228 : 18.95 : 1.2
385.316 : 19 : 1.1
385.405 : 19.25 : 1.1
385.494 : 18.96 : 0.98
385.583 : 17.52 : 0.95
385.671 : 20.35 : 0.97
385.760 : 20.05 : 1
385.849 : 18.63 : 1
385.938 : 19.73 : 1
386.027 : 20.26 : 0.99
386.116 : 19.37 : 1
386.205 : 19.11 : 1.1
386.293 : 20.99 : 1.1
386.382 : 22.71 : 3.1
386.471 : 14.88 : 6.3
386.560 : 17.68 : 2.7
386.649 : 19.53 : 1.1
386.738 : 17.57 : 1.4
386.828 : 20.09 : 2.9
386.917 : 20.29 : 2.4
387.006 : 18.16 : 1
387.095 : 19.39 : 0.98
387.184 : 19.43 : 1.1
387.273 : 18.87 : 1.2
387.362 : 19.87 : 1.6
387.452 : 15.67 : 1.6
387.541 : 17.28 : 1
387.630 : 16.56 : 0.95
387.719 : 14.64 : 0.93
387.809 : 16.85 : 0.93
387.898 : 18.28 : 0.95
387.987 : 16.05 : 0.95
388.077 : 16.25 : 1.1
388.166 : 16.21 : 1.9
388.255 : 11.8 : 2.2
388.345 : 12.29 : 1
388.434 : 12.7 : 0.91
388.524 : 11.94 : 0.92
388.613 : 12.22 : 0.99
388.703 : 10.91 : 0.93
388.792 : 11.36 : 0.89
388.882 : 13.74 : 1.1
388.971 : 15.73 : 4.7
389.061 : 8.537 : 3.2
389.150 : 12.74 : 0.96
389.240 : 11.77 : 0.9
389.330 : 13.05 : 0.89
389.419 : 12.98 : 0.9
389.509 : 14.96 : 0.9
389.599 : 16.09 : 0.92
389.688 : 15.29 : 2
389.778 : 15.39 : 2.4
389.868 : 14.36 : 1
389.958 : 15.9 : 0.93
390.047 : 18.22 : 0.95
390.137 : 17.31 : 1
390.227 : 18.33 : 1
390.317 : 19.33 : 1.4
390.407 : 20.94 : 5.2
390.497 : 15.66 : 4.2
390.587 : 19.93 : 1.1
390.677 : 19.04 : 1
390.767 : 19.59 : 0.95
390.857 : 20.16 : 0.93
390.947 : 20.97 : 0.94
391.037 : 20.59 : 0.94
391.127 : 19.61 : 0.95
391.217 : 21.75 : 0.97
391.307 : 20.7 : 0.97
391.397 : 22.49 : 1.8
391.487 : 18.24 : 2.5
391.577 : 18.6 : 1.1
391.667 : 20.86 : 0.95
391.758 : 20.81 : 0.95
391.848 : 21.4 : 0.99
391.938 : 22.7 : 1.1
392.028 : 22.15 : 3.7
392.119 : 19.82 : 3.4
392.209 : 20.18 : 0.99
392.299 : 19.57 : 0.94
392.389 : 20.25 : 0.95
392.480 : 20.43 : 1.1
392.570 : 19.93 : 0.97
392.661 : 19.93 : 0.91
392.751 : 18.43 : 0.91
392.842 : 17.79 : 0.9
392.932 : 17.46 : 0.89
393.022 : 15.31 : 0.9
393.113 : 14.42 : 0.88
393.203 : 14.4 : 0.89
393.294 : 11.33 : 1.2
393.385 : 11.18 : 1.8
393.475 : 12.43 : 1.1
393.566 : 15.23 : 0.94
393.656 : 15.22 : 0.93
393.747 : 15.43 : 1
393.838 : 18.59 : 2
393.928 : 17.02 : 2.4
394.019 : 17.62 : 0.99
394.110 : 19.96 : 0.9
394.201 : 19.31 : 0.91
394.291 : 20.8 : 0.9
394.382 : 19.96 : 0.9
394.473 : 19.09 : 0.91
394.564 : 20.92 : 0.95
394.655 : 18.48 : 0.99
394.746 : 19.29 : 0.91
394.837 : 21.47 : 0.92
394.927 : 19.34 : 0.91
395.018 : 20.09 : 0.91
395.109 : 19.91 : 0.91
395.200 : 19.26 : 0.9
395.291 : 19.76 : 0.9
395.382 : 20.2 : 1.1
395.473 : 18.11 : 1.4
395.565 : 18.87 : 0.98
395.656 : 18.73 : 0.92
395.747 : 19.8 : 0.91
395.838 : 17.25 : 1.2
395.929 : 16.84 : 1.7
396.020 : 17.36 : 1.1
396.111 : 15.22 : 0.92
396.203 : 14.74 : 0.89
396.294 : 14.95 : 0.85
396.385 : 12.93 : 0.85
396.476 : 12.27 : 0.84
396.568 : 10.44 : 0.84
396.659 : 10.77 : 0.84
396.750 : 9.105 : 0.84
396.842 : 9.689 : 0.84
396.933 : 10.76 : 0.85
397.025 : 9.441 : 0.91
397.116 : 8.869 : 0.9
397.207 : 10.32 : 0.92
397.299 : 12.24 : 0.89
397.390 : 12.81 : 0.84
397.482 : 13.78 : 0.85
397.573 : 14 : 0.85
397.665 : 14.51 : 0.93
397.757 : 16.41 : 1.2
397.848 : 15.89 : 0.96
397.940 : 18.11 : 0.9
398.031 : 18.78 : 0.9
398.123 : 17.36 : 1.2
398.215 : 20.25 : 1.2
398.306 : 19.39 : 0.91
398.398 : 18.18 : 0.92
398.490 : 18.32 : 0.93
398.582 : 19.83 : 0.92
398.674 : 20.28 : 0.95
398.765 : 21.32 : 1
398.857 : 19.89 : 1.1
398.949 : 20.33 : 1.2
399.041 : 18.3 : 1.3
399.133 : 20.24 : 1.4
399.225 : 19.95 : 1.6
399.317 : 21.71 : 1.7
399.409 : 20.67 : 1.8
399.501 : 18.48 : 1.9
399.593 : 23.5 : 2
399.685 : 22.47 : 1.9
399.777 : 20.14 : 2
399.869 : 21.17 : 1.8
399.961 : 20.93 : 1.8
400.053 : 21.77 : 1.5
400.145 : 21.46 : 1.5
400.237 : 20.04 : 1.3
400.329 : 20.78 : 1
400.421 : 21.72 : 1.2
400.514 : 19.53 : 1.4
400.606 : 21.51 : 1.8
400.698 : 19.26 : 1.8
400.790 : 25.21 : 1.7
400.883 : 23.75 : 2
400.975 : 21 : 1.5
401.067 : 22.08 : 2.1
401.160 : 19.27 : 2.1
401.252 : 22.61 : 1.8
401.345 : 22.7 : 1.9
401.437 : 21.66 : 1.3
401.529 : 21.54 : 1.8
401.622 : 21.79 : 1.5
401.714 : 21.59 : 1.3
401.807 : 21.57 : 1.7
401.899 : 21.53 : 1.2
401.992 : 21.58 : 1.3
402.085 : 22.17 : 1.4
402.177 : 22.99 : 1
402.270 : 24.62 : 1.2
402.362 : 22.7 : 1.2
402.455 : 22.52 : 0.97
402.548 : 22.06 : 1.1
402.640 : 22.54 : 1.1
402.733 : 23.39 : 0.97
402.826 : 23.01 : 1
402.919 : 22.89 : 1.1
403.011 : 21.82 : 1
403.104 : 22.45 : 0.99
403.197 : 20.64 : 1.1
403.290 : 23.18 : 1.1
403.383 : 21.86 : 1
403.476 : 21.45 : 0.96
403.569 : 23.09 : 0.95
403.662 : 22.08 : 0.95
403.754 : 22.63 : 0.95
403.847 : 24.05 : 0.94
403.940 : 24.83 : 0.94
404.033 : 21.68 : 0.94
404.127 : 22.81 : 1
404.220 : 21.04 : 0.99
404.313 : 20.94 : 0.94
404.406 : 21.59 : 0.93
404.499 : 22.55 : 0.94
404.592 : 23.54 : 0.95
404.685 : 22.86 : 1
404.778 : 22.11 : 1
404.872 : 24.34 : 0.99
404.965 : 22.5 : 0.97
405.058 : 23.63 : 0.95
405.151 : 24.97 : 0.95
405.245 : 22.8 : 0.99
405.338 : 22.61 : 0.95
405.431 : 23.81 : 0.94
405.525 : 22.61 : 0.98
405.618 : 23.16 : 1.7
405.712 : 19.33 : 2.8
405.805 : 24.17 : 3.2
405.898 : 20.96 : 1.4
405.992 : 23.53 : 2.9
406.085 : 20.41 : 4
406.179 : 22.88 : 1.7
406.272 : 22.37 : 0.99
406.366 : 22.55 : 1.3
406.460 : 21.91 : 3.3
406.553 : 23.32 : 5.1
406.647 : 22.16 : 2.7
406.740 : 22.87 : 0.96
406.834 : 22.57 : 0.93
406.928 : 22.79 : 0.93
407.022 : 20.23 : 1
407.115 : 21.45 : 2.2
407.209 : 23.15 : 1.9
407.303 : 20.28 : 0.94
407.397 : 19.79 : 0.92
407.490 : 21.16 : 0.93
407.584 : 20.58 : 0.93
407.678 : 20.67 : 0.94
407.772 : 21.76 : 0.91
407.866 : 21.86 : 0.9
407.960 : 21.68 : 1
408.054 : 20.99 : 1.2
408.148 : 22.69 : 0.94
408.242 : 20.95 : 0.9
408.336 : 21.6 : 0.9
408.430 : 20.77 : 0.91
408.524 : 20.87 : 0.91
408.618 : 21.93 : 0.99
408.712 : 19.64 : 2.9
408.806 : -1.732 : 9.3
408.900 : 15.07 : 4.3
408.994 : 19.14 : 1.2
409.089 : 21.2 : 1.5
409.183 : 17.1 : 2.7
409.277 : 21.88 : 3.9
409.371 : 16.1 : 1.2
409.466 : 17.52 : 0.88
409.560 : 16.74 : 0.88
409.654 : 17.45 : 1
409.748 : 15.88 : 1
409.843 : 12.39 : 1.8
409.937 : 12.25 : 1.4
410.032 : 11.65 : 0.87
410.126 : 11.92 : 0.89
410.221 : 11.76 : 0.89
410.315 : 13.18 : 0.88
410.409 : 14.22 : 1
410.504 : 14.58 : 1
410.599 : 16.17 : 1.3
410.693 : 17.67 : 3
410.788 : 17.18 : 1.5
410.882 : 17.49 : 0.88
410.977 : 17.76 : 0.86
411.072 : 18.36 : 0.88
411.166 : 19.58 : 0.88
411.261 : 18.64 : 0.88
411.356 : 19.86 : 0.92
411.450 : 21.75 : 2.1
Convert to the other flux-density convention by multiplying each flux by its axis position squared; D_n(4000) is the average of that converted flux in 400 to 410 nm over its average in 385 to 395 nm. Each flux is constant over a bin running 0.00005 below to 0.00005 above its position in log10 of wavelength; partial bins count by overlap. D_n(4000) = 1.3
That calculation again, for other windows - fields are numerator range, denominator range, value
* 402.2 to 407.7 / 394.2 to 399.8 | 1.35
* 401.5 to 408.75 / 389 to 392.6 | 1.30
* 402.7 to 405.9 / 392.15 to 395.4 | 1.32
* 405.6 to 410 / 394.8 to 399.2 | 1.28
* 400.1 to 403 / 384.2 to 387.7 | 1.29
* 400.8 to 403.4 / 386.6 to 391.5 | 1.42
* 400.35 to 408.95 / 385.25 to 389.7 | 1.43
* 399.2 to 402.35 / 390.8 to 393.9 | 1.22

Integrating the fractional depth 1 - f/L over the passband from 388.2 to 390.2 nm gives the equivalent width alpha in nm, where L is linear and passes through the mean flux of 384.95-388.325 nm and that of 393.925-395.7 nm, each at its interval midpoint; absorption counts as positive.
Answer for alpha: 0.534 nm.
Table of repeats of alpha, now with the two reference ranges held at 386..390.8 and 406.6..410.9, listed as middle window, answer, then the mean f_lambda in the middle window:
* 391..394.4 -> -0.33 nm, 18.5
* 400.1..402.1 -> -0.45 nm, 21.5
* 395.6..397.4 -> 0.41 nm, 13.3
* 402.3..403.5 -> -0.32 nm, 22.4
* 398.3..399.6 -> -0.19 nm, 19.9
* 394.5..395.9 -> -0.19 nm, 19.4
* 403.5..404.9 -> -0.38 nm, 22.6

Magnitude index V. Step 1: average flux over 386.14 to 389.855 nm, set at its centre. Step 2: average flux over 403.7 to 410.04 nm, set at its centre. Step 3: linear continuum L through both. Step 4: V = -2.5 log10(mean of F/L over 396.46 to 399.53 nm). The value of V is 0.16 mag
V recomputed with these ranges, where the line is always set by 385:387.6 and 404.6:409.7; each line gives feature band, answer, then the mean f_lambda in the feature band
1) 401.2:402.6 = -0.09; 22.2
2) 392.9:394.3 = 0.24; 15.9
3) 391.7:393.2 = 0.02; 19.3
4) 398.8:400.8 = -0.03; 20.8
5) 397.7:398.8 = 0.08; 18.6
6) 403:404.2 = -0.09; 22.5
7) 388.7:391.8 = 0.14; 17.1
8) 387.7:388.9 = 0.35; 13.9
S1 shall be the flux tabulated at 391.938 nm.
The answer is 22.7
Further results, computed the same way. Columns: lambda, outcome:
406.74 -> 22.87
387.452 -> 15.67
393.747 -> 15.43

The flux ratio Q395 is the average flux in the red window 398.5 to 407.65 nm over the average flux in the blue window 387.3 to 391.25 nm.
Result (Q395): 1.4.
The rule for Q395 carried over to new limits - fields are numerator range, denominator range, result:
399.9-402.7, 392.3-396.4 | 1.23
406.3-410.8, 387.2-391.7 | 1.13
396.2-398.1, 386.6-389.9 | 0.84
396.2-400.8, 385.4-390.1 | 1.05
